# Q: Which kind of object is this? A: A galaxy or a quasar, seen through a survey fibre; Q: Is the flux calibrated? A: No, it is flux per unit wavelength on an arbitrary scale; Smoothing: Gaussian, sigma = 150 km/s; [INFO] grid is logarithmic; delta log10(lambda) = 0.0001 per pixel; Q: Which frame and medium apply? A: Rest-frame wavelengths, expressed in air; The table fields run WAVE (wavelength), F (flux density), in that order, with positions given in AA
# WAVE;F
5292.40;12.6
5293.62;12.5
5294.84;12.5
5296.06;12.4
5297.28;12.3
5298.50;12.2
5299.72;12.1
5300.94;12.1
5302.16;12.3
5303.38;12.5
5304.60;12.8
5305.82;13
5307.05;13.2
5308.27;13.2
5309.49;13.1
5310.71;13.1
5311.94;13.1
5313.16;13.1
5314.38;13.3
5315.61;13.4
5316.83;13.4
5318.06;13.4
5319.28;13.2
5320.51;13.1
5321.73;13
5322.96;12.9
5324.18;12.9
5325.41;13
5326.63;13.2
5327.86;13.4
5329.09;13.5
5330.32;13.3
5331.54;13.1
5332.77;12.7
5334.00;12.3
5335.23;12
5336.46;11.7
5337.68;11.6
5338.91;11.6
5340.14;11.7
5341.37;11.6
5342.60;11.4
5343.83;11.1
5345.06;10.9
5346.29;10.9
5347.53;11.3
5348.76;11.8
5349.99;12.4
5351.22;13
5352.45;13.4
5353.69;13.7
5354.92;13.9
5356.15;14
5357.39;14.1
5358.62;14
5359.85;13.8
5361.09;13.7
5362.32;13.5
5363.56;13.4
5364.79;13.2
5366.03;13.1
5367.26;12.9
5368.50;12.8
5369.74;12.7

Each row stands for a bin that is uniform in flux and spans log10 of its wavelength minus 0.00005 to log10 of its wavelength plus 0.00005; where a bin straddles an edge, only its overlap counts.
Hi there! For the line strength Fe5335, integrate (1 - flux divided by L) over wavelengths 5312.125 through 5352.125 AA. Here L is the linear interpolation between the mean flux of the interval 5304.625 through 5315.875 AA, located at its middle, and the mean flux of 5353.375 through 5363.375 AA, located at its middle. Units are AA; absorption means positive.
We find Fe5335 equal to 2.8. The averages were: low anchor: 13.1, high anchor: 13.8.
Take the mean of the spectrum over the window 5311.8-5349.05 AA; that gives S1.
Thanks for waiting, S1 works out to 12.5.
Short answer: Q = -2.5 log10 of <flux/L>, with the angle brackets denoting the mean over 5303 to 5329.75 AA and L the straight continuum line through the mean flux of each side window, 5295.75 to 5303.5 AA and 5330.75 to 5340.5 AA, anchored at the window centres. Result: -0.08 mag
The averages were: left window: 12.3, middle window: 13.1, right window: 12.1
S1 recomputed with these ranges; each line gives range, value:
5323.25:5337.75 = 12.8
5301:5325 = 13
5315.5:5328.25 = 13.2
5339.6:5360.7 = 12.5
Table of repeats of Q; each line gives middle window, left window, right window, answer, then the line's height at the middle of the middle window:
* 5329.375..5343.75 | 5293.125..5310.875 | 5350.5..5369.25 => 0.09 mag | 13.1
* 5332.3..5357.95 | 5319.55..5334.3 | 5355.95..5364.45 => 0.10 mag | 13.4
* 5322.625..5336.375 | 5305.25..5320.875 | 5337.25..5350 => -0.06 mag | 12.2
